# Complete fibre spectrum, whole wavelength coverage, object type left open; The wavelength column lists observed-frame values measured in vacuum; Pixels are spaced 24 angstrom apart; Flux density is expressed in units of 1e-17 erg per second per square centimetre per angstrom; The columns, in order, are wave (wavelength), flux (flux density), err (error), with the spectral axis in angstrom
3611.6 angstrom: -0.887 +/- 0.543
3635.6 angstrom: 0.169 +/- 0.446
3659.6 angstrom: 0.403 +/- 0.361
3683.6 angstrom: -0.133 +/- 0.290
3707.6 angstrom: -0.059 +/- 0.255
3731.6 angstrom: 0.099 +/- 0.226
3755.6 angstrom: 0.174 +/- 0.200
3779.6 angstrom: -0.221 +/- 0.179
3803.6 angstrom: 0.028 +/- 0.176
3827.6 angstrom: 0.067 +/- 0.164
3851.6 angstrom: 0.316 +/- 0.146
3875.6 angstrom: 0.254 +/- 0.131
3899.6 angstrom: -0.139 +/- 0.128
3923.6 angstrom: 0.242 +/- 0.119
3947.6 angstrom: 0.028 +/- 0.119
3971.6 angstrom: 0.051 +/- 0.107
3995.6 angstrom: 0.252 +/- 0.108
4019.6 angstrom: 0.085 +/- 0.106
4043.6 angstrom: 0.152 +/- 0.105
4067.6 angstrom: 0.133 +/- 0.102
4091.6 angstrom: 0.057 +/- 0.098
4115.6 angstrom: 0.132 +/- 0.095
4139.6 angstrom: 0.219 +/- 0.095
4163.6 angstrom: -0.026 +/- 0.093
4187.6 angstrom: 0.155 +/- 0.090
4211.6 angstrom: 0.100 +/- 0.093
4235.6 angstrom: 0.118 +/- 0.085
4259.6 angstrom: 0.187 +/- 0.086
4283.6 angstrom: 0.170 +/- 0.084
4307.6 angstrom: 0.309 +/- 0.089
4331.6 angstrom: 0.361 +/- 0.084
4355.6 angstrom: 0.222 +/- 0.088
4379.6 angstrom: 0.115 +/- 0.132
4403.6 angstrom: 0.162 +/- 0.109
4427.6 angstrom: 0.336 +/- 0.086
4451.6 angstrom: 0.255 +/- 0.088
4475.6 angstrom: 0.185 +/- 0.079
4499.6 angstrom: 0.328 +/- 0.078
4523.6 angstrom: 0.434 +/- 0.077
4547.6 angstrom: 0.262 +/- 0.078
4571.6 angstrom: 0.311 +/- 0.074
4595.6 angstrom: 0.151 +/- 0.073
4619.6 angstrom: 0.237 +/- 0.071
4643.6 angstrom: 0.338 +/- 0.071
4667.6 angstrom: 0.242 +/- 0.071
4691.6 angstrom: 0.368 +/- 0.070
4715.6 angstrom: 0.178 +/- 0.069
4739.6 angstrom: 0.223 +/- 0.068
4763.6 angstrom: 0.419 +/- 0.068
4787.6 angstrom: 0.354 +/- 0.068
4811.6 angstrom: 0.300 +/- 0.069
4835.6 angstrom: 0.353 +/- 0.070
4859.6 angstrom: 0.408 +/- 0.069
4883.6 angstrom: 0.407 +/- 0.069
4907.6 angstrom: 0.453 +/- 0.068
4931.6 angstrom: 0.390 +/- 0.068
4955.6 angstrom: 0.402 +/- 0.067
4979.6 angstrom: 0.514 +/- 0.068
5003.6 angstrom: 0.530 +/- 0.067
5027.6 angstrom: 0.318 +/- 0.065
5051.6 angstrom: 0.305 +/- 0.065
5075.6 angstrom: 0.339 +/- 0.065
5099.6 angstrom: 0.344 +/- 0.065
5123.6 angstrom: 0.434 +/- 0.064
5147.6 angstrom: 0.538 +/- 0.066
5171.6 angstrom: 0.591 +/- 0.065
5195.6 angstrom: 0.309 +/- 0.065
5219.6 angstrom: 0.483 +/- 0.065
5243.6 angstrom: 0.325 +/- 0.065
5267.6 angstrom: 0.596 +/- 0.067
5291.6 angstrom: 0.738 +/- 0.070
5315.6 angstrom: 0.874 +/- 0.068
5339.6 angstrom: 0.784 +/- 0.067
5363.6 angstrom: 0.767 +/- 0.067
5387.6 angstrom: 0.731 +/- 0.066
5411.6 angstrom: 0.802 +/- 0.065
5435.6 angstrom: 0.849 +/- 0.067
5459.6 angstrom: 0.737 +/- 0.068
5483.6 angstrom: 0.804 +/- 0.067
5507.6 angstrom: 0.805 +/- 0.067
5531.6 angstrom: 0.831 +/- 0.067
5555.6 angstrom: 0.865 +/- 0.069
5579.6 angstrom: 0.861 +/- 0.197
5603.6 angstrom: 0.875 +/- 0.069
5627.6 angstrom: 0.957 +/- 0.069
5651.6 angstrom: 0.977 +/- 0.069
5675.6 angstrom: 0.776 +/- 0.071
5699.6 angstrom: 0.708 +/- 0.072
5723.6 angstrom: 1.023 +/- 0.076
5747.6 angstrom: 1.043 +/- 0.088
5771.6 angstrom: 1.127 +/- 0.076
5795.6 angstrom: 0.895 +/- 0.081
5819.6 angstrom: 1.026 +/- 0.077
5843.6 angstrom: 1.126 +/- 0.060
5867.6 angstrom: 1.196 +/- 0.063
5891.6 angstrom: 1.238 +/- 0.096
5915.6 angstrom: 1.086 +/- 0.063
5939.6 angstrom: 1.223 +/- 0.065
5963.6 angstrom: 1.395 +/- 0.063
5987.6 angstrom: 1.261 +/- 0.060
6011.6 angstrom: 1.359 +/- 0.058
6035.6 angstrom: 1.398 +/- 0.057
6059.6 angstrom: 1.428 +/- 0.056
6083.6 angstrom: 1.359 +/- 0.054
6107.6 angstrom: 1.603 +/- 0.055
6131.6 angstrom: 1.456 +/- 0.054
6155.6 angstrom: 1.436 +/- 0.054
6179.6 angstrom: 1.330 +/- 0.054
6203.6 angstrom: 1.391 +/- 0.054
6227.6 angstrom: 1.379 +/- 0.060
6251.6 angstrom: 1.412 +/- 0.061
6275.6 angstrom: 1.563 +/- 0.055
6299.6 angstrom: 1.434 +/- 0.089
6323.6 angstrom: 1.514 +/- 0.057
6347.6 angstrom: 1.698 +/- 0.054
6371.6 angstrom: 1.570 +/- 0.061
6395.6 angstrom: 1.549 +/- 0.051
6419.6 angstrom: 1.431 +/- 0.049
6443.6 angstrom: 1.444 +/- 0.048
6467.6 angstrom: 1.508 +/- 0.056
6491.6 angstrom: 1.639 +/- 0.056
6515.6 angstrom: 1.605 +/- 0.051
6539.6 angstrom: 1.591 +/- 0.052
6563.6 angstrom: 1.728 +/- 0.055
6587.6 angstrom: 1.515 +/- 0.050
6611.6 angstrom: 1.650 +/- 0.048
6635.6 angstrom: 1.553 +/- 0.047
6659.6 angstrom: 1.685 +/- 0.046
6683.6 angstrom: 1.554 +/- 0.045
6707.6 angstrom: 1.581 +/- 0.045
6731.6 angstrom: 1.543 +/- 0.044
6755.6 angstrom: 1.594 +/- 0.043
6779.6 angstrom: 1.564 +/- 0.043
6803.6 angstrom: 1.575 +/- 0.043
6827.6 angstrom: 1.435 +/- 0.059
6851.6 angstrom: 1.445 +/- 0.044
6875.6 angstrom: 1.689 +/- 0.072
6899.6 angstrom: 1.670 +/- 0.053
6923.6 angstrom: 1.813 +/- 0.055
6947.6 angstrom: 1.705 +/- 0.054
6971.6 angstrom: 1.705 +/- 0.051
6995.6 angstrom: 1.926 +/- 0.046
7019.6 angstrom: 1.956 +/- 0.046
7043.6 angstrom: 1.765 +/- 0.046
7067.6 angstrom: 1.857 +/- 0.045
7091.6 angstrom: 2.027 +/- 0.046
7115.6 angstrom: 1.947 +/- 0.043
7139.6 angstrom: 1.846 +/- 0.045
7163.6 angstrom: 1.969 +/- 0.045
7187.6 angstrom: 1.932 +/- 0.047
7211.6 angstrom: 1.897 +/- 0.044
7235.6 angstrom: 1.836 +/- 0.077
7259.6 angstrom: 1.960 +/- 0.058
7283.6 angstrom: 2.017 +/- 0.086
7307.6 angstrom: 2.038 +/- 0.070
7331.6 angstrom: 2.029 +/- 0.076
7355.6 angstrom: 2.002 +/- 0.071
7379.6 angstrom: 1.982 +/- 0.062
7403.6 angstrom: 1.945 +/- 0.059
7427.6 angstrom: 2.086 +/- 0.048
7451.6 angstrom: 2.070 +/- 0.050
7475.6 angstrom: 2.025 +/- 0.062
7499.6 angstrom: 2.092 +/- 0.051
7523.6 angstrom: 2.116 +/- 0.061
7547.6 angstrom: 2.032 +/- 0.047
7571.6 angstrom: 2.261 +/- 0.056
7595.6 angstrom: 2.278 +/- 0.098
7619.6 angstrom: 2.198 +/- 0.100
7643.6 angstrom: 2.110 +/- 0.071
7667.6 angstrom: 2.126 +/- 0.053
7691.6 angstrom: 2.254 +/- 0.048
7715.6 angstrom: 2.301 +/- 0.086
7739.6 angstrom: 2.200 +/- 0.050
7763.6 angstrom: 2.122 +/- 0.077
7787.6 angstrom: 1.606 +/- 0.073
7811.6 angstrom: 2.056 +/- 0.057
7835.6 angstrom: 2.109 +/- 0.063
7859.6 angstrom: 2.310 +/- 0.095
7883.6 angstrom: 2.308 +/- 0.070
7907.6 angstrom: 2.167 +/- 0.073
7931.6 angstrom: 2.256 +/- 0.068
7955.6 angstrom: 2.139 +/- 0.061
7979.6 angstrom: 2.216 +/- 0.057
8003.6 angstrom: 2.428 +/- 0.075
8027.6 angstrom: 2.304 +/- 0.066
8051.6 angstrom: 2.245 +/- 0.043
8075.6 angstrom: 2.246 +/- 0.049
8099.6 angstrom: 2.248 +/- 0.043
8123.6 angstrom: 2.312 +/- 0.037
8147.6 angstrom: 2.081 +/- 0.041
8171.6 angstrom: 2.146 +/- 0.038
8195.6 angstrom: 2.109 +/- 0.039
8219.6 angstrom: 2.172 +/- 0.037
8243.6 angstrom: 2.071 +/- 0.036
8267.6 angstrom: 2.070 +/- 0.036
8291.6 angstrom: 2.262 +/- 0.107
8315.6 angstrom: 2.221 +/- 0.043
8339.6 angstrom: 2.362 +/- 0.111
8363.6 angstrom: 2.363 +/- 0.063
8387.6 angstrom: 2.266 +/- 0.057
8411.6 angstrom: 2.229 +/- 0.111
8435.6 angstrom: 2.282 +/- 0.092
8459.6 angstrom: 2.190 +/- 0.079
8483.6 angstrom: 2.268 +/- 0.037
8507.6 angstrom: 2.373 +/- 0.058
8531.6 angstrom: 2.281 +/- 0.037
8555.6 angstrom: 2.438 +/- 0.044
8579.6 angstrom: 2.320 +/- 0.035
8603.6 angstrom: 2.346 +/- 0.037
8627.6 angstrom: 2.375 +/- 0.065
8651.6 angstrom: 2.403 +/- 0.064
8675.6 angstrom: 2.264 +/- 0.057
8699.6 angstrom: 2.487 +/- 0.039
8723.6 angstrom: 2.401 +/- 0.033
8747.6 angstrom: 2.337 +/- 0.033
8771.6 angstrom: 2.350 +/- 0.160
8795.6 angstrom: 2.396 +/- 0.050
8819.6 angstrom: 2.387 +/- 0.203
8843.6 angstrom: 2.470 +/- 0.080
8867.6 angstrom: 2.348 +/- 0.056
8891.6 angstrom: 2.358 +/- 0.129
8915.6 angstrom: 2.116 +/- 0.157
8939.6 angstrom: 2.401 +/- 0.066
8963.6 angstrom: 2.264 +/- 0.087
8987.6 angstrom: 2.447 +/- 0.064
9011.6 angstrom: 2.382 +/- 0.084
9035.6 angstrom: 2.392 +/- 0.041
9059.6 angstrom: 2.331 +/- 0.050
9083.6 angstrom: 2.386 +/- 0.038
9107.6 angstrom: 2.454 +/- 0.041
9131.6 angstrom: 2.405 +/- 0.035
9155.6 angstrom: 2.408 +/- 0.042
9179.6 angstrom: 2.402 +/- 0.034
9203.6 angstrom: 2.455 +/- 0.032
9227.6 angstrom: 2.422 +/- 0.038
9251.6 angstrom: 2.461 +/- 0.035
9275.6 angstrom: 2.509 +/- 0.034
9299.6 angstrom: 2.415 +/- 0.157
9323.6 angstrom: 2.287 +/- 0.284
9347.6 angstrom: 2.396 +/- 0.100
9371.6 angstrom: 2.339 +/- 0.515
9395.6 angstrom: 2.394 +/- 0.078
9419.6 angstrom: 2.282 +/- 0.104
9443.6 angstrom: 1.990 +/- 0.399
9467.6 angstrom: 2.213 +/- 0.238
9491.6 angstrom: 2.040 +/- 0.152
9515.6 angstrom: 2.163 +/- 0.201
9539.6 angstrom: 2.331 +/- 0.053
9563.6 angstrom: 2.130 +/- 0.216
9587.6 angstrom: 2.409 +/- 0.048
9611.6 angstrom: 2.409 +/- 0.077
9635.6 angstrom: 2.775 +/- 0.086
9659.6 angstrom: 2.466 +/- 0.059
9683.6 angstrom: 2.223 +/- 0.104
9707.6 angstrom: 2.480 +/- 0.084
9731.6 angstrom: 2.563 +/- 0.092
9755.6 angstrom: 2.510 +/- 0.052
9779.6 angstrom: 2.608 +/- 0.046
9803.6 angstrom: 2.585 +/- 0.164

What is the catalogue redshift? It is 0.322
